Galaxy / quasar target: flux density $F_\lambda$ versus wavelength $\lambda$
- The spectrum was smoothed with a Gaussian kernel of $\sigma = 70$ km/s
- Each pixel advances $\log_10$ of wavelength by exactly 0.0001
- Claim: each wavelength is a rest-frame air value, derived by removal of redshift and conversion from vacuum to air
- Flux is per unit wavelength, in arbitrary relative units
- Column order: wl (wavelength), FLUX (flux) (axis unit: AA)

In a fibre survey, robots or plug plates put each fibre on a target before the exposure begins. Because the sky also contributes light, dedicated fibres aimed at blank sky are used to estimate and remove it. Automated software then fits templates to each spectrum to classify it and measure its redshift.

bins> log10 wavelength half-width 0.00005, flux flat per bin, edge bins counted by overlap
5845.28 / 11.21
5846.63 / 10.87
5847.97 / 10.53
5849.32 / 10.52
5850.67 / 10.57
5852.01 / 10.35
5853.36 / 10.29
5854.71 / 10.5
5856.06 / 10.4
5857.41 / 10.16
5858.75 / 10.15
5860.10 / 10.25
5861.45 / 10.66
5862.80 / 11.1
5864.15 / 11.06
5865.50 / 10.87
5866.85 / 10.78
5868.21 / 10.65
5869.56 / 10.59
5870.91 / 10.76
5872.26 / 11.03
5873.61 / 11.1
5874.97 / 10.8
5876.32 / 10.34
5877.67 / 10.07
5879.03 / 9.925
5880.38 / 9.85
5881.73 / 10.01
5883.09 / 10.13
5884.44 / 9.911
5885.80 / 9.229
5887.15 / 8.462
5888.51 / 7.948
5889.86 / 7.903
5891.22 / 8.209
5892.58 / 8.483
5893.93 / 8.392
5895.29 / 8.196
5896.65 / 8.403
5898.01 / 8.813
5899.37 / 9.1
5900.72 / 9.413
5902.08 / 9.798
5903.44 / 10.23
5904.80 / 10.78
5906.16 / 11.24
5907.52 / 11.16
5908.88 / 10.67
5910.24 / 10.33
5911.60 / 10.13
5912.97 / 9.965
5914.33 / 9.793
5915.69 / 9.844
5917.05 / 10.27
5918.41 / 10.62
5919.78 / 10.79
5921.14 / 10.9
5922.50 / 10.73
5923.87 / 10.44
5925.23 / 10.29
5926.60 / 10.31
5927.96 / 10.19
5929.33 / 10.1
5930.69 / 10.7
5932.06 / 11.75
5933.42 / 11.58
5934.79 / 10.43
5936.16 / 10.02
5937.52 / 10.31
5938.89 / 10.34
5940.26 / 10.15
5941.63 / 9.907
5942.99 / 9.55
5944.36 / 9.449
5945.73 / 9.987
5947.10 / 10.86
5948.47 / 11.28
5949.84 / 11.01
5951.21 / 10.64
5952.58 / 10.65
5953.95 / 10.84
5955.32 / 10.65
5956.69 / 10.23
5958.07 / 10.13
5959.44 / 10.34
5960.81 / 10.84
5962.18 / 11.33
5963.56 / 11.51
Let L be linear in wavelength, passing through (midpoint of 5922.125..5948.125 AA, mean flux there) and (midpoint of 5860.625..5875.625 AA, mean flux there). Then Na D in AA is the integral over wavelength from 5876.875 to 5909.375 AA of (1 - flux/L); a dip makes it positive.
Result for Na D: 3.8 AA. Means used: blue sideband 10.8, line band 9.43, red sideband 10.4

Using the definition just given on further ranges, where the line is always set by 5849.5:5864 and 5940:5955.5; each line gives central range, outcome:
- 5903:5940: -0.28 AA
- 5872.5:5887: 0.49 AA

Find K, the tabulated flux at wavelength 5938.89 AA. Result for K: 10.34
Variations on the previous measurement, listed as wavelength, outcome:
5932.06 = 11.75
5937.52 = 10.31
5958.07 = 10.13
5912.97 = 9.965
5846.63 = 10.87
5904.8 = 10.78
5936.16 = 10.02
